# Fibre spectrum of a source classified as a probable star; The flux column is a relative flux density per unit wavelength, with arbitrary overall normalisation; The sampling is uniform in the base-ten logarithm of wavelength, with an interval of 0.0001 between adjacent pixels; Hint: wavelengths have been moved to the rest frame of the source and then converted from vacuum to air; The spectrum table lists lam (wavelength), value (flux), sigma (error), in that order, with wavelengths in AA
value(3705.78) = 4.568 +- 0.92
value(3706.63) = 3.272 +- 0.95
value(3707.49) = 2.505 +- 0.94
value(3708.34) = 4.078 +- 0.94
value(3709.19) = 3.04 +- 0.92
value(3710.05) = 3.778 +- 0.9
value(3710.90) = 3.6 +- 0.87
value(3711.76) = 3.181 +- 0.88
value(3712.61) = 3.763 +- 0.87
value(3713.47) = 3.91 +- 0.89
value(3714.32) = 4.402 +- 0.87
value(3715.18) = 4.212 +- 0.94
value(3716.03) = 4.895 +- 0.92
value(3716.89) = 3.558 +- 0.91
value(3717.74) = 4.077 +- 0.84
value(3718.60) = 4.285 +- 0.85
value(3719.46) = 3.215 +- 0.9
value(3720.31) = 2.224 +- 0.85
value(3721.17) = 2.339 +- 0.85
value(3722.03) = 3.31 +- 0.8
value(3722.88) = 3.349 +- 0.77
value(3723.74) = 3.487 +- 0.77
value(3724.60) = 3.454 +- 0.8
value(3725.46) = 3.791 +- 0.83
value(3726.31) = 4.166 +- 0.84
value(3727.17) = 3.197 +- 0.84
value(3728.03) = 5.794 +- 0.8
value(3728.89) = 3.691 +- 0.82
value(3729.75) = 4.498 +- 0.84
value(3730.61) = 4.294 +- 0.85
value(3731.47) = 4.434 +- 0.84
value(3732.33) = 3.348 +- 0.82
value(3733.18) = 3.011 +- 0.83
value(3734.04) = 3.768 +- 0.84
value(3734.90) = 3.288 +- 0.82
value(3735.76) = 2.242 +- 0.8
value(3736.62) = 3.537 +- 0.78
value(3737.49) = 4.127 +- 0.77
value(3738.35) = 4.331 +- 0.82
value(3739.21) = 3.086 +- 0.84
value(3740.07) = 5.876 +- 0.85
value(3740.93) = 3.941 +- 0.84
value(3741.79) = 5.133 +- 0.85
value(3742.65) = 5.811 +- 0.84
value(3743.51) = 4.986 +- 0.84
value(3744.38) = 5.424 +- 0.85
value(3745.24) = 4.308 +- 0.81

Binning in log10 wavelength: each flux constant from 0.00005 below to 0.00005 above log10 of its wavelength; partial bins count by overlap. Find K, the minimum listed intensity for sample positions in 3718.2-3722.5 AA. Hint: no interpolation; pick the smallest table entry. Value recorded 2.224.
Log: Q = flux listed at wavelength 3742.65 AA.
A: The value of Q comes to 5.811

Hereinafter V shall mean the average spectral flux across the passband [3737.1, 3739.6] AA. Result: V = 3.86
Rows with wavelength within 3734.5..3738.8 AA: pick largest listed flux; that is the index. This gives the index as 4.331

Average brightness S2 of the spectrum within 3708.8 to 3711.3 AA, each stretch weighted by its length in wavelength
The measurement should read 3.48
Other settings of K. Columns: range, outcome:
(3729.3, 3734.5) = 3.011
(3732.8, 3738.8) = 2.242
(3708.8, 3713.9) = 3.04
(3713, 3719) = 3.558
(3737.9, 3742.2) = 3.086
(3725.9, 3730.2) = 3.197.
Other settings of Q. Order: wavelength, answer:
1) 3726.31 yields 4.166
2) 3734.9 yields 3.288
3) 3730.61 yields 4.294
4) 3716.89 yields 3.558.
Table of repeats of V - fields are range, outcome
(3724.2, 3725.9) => 3.64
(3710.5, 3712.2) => 3.39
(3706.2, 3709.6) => 3.23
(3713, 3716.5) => 4.34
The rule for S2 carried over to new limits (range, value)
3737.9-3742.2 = 4.47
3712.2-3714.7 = 4.02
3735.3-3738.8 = 3.55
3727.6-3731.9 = 4.54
